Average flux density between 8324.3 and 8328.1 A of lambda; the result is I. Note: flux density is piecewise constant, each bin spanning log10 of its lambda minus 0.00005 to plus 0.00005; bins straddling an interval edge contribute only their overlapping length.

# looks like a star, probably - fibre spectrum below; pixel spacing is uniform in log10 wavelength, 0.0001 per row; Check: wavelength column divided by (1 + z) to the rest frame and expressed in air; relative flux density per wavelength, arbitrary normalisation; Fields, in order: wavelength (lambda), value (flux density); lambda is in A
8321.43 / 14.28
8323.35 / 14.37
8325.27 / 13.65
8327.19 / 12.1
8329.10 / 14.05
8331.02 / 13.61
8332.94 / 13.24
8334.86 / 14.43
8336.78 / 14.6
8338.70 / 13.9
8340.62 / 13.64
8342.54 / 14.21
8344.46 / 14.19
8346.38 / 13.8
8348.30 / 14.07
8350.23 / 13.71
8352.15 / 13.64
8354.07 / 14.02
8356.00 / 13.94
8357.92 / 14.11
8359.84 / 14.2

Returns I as 12.9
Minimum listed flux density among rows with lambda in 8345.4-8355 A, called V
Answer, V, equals 13.64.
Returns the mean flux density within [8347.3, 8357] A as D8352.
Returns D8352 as 13.9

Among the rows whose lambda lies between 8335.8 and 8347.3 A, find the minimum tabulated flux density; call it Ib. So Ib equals 13.64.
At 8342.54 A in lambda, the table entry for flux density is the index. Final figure 14.21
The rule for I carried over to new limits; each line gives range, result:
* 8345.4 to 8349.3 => 13.9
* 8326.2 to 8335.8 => 13.5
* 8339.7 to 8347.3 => 14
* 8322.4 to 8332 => 13.6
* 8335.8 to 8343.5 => 14.1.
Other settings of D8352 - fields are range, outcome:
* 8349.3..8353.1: 13.7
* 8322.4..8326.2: 14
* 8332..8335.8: 13.8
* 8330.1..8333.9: 13.4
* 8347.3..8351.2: 13.9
